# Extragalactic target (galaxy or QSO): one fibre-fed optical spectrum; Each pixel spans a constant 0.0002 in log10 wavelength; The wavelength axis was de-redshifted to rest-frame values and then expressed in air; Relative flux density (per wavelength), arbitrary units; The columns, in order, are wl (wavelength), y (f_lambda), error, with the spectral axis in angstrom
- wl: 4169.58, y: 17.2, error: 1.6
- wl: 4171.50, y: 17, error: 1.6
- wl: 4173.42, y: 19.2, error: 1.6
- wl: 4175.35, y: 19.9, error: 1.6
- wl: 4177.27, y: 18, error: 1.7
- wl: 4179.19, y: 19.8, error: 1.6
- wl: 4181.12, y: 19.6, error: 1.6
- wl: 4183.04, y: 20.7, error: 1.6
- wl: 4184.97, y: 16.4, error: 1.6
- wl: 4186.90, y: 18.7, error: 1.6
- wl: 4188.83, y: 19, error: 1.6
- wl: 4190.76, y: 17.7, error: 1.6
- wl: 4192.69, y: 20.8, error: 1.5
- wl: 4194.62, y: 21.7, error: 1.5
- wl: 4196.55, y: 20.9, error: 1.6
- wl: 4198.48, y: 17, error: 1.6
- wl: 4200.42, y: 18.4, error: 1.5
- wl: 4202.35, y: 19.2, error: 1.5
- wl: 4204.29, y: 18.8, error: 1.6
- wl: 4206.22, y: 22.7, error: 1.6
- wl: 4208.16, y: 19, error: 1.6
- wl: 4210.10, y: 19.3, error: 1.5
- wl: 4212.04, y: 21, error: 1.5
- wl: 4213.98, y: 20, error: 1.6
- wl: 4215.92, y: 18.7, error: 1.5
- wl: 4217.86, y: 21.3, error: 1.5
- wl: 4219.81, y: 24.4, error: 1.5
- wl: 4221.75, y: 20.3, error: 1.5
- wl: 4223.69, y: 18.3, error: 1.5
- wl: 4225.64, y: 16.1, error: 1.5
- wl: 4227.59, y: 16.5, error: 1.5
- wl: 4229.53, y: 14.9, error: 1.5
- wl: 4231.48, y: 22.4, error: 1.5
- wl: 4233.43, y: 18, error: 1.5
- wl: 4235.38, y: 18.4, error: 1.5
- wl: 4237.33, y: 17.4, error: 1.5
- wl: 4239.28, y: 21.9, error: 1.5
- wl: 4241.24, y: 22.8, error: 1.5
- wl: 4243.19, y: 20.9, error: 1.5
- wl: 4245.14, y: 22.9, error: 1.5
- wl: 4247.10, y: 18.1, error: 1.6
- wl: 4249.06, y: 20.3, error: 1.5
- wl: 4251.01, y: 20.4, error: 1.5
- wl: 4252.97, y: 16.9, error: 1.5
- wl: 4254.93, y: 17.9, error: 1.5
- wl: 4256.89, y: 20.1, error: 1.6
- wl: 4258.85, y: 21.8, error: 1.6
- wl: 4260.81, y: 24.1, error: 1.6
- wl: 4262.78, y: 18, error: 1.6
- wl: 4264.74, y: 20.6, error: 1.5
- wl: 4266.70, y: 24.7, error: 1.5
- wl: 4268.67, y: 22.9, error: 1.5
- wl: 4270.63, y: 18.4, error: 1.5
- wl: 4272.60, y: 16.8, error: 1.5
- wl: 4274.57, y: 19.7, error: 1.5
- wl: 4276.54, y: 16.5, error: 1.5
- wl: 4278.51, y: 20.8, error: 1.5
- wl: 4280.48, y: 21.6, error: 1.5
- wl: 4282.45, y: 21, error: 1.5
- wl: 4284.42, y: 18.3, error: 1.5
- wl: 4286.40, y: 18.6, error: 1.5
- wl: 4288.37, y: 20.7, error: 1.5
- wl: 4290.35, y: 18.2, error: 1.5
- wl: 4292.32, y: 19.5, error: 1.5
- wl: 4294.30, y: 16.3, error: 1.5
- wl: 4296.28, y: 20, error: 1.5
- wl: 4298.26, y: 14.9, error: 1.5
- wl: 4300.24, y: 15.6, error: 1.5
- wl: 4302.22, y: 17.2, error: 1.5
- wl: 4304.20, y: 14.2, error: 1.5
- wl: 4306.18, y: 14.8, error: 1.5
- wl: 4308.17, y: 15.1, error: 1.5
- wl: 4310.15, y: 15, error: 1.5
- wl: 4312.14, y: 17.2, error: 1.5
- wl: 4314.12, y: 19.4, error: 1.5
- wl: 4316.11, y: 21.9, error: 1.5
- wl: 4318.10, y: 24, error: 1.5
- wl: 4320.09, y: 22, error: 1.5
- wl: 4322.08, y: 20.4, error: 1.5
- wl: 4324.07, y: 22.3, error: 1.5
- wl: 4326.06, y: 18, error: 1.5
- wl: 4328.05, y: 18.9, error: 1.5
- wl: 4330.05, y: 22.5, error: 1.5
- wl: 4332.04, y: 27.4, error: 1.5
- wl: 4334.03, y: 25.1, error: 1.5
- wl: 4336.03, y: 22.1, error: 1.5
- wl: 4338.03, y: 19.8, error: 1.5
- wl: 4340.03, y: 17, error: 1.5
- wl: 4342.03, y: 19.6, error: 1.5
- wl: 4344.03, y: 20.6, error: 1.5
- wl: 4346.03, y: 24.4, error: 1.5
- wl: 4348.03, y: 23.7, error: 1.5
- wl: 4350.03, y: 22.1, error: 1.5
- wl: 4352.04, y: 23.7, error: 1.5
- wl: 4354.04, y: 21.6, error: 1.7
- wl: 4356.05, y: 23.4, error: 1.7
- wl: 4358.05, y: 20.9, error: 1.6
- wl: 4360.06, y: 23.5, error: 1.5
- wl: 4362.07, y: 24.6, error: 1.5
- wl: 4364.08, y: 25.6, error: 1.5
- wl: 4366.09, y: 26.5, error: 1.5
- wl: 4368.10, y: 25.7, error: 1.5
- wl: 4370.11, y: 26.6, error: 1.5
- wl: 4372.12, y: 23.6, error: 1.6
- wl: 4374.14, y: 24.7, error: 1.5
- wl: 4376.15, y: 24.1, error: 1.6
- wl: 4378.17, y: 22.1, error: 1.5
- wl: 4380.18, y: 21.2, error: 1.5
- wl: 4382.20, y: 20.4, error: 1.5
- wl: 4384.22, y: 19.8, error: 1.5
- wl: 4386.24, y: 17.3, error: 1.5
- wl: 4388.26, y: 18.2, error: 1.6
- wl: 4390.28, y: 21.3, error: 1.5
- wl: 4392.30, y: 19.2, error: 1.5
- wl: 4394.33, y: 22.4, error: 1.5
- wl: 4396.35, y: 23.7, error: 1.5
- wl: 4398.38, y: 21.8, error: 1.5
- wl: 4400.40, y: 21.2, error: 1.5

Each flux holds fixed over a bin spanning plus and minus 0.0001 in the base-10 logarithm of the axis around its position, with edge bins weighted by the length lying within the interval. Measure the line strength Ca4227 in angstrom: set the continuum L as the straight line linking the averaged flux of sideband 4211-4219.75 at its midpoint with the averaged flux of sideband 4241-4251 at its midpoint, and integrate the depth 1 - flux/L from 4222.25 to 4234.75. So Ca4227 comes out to 1.8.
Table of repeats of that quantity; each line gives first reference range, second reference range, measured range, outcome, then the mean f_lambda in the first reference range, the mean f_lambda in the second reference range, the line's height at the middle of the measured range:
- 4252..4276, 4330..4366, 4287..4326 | 5.6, 20.1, 22.7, 21.4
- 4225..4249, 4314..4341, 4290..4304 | 2.4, 19.3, 21.6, 20.8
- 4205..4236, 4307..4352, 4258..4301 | 1.5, 19.5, 20.9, 20.2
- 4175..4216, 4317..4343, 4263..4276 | 0.2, 19.4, 21.5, 20.6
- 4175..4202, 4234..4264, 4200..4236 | 0.4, 19.2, 20.1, 19.6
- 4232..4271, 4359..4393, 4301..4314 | 3.4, 20.4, 22.6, 21.4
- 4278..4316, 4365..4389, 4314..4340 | -2.8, 17.9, 22.6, 19.6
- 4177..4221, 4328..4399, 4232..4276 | 1.1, 19.7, 22.4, 20.6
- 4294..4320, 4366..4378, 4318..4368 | -2.0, 17.5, 24.9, 21.6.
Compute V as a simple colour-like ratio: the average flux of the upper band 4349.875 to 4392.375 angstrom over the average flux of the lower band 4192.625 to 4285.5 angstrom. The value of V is 1.14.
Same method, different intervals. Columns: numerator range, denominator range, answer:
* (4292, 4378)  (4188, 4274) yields 1.06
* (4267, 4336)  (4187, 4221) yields 0.97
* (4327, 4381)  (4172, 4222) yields 1.17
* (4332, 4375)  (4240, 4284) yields 1.14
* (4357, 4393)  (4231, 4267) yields 1.11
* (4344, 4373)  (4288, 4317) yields 1.38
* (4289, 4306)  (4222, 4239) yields 0.94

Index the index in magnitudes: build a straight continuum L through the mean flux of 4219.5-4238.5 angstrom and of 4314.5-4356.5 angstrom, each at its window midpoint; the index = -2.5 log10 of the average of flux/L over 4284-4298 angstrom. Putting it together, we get 0.10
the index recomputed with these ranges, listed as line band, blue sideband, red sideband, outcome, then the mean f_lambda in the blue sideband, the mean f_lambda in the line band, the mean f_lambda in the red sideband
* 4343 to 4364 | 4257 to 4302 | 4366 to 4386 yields -0.034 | 19.5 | 23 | 23.1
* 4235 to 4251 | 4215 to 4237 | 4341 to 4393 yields -0.055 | 19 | 20.4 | 22.5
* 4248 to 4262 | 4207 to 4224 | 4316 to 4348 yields 0.034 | 20.4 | 20.2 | 21.7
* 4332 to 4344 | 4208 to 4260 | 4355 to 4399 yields 0.025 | 19.7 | 21.3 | 22.6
